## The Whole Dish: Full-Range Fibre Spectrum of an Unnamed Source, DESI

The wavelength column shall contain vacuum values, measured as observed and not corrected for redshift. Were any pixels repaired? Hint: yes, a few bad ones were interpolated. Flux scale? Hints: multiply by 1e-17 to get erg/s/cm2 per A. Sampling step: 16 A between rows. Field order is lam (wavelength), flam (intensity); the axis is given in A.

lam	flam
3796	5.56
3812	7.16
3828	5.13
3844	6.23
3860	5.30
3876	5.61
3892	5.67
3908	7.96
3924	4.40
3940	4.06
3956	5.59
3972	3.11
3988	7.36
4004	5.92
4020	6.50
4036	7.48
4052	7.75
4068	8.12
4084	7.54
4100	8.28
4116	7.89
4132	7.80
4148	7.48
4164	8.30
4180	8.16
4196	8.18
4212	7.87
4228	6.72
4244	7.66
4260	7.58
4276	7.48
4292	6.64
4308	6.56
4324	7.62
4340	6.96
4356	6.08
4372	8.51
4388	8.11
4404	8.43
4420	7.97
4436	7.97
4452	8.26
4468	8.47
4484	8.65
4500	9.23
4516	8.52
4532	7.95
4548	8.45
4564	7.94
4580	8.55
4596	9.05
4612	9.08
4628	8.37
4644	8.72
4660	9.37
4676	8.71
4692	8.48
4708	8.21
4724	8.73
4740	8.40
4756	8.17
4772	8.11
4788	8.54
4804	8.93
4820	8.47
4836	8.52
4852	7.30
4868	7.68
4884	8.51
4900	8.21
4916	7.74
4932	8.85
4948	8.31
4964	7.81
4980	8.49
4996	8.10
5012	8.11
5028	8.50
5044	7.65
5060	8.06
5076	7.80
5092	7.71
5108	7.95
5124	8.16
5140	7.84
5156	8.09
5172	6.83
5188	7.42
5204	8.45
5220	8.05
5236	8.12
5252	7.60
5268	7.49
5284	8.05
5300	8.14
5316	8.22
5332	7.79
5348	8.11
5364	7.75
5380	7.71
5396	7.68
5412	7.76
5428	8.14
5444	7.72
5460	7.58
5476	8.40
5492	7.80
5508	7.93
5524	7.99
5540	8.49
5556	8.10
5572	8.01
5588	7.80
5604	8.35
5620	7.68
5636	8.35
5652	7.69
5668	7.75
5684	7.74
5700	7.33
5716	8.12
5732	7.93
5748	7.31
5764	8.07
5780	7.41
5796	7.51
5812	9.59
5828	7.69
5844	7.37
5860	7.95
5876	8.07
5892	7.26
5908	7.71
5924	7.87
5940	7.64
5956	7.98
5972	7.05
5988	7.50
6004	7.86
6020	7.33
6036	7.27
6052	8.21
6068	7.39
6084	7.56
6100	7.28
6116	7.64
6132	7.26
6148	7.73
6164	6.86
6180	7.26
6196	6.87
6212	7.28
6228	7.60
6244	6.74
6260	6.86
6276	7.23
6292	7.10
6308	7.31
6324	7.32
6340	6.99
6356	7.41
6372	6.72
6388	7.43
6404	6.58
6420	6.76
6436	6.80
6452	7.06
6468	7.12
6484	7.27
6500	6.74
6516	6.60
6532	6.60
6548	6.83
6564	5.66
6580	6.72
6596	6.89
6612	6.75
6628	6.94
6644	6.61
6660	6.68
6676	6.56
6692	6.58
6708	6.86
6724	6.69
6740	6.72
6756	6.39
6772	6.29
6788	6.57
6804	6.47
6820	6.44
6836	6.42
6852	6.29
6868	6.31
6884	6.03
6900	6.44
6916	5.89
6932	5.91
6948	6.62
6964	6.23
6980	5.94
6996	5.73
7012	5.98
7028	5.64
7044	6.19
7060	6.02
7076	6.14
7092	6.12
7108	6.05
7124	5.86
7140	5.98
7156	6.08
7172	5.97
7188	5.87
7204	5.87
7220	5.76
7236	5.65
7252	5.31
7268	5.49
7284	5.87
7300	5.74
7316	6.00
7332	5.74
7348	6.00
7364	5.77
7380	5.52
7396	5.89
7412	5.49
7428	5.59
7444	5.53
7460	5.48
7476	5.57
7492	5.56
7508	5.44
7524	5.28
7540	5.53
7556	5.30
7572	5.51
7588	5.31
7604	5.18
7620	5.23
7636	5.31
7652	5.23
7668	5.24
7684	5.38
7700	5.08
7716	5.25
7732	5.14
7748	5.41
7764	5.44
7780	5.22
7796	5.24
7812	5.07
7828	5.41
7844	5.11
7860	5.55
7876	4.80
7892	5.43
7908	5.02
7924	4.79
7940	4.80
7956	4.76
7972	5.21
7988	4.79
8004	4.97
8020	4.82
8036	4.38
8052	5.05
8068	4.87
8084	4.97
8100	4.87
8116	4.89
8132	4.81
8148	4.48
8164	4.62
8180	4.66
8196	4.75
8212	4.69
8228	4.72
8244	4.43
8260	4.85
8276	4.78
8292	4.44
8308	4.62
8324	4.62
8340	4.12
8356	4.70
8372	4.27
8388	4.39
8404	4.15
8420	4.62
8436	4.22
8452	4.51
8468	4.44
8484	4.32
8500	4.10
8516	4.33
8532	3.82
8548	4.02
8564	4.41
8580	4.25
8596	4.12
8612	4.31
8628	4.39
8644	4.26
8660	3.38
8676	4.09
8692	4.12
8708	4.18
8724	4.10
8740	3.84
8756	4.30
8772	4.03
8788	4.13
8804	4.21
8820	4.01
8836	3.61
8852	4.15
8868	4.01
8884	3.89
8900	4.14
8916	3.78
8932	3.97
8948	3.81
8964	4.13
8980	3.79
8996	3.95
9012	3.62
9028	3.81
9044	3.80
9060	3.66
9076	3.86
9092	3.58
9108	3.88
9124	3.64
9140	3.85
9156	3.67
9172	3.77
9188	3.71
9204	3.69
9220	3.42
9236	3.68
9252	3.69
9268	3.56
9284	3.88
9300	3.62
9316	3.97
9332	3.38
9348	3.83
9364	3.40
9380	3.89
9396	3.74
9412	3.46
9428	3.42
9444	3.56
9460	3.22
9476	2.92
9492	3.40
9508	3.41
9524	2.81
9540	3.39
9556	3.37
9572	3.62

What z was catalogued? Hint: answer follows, -0.001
